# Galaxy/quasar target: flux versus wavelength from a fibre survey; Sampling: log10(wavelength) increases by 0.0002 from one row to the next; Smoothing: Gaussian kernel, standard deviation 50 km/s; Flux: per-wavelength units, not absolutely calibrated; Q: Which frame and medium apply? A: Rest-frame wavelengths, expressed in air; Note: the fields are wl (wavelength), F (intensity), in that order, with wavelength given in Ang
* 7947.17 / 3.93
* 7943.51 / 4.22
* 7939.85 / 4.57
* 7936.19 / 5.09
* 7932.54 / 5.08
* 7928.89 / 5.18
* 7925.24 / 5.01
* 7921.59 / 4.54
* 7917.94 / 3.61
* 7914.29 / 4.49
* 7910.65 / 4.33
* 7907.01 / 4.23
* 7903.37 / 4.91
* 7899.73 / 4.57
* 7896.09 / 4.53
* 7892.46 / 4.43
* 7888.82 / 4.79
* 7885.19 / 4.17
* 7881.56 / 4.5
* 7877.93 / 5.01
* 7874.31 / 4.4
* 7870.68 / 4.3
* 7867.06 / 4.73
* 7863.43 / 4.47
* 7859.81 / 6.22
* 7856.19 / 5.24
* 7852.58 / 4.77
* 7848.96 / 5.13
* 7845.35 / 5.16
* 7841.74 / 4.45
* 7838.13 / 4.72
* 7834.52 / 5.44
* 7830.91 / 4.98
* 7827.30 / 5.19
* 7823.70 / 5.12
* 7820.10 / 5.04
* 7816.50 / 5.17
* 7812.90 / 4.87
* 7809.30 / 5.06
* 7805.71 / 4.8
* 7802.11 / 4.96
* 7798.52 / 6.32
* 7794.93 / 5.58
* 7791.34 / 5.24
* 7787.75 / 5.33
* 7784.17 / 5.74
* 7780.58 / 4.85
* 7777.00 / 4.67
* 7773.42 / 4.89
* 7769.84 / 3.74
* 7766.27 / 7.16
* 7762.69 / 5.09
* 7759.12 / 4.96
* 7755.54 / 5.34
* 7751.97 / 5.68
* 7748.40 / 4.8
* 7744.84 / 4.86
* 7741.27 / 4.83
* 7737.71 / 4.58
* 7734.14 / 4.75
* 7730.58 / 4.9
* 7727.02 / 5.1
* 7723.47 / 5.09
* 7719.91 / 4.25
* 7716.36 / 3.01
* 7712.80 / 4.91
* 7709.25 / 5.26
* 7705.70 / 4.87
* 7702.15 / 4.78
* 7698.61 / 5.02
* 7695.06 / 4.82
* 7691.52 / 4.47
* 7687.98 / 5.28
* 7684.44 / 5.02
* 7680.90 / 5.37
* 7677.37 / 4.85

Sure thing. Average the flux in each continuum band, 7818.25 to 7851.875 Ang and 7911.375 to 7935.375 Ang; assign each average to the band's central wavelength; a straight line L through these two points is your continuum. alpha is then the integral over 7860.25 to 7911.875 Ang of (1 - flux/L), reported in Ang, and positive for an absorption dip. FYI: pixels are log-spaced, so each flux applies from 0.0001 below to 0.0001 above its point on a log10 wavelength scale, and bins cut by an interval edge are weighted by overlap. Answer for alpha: 2.5 Ang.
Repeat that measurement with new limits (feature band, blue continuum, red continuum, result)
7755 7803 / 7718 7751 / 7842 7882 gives -4.4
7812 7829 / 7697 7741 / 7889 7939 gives -1.5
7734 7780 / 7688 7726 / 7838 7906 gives -3.2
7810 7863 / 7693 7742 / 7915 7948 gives -5.0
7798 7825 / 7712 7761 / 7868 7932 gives -2.5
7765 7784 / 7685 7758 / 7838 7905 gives -1.0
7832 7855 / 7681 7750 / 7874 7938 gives -1.4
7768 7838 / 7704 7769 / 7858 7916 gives -4.2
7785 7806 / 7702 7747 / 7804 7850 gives -2.2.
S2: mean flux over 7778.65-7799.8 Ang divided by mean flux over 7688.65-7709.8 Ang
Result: 1.13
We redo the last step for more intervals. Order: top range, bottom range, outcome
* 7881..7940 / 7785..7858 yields 0.89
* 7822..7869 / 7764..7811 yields 0.96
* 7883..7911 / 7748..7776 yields 0.86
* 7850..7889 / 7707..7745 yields 1.02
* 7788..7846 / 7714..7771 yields 1.05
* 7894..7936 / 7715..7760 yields 0.96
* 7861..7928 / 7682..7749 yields 0.95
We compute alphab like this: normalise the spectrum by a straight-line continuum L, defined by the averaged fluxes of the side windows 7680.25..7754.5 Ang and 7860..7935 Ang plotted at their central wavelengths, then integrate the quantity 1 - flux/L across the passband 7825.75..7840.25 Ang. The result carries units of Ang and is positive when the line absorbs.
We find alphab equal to -1.2 Ang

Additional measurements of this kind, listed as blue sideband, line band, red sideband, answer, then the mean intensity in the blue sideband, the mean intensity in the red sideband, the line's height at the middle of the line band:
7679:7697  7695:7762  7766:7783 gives 1.5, 4.99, 4.9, 4.95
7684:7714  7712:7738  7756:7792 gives 2.4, 4.93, 5.17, 5.02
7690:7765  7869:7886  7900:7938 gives 0.7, 4.84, 4.64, 4.69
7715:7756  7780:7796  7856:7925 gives -2.3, 4.77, 4.6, 4.71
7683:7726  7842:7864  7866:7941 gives -2.5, 4.74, 4.59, 4.63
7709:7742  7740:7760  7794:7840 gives -1.3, 4.64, 5.16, 4.78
